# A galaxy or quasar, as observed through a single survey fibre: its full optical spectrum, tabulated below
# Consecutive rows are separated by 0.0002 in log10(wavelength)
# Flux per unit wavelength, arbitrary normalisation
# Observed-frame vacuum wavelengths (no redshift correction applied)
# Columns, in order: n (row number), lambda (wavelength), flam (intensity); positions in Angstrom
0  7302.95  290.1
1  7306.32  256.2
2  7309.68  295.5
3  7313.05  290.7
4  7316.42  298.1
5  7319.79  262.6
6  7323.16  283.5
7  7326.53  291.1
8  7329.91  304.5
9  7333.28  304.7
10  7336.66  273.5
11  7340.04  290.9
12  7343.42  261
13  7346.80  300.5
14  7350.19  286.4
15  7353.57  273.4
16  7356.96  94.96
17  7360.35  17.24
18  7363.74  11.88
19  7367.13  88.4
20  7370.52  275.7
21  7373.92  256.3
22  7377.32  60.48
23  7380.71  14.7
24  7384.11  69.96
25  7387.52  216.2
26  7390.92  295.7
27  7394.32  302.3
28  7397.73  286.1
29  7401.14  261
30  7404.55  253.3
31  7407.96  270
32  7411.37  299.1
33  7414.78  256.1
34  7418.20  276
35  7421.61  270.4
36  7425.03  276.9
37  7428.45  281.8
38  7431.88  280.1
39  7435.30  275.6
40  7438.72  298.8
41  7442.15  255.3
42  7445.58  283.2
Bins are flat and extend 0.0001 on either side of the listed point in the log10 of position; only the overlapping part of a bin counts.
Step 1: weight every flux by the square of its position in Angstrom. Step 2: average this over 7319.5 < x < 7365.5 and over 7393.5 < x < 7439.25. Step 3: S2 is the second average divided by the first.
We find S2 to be 1.2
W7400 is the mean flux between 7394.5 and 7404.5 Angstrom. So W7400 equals 274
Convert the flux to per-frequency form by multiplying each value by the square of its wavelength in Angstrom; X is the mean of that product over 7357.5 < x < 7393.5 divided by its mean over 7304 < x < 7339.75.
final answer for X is 0.5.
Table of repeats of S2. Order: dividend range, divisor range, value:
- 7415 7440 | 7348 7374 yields 1.77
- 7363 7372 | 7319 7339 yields 0.47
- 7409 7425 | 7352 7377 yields 1.99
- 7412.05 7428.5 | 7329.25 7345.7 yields 0.97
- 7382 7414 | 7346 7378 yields 1.51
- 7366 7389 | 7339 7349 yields 0.50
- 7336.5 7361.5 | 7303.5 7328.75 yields 0.81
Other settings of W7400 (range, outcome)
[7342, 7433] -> 216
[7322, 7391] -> 200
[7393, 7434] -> 276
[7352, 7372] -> 124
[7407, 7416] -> 277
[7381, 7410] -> 234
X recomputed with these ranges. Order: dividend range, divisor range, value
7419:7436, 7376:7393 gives 2.04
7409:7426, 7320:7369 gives 1.27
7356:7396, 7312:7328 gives 0.51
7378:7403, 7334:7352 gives 0.72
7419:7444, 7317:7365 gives 1.20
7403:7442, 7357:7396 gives 1.93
